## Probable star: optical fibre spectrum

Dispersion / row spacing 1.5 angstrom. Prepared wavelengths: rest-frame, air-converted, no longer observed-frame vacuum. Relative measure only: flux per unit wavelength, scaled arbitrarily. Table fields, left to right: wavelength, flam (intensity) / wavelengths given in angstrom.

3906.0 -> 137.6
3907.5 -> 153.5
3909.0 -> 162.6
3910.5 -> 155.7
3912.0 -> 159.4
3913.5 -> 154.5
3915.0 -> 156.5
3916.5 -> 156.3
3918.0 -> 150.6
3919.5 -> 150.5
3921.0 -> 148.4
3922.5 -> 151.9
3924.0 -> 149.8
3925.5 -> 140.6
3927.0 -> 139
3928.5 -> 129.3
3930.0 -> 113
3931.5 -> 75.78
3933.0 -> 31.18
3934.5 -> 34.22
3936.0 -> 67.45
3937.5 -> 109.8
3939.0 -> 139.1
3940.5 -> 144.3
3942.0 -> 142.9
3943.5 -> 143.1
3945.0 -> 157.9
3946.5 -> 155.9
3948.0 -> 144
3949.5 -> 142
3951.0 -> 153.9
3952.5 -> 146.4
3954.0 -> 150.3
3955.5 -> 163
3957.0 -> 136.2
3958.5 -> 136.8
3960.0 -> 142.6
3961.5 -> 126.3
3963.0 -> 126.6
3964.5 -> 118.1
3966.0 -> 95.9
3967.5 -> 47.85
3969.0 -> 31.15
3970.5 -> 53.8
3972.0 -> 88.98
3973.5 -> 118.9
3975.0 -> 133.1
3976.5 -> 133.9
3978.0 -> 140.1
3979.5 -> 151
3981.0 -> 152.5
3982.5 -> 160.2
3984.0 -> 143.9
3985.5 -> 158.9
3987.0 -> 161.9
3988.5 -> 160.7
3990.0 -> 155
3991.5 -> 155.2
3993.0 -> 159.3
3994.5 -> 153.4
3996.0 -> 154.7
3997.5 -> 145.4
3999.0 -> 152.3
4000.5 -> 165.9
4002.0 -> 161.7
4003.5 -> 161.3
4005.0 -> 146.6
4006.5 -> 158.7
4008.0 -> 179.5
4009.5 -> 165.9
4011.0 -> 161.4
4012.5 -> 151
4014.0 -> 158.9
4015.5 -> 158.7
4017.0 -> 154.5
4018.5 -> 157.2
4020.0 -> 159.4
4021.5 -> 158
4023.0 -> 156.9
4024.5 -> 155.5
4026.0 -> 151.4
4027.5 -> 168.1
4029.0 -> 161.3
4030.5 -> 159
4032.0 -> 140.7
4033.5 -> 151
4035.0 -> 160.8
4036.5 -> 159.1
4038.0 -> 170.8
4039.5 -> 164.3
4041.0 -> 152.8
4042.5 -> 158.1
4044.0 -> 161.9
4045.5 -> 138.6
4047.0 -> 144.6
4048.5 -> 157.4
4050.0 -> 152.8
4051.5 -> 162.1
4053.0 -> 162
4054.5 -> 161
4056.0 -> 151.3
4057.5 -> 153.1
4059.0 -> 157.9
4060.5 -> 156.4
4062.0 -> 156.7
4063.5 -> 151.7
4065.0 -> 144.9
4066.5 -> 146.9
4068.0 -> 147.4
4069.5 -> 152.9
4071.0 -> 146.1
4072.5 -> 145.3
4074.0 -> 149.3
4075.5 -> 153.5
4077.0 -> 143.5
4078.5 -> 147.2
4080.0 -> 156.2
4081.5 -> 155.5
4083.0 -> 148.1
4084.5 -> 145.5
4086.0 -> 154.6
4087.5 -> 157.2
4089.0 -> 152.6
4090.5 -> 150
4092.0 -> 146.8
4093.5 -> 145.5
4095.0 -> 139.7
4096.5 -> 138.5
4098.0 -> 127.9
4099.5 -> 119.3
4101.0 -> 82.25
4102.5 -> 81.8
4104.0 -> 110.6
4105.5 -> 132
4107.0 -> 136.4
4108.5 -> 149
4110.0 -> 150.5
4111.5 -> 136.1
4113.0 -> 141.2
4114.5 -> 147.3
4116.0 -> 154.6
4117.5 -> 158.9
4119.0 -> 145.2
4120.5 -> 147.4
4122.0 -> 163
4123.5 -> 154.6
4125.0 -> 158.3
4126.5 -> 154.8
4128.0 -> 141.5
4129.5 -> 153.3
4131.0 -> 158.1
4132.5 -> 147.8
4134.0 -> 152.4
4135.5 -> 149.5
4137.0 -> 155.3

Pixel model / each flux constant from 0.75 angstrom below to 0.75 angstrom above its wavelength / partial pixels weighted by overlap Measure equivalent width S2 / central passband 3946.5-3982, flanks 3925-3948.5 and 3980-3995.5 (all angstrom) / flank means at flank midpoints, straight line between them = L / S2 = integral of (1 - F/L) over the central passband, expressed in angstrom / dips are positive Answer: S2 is 3.2 angstrom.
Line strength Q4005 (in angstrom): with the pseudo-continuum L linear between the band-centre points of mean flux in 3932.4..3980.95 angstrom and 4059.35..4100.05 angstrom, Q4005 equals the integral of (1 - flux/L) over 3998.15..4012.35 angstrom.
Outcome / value -3.3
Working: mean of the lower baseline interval 120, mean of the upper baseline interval 148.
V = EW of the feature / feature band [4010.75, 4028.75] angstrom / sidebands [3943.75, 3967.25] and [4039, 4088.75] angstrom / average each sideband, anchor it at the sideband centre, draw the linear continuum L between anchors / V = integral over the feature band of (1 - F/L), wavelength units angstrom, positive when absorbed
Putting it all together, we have -1.4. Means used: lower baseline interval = 138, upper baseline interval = 153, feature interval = 158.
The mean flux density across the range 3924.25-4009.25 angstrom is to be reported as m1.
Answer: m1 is 132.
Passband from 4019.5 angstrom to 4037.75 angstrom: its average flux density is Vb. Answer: 157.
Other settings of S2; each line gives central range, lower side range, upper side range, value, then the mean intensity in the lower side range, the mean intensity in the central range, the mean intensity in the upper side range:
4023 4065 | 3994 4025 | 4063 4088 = -0.7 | 158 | 156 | 150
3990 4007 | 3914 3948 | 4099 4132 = -3.1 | 127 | 156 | 140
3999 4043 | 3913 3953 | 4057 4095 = -5.0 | 130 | 159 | 150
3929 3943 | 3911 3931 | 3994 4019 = 4.8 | 145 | 96.8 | 158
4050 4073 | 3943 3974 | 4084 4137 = -2.9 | 123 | 153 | 143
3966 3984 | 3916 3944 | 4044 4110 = 2.5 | 121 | 111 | 145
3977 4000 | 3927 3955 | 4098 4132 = -4.9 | 122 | 154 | 140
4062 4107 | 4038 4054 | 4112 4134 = 3.9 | 156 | 141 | 152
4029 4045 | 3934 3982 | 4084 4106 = -3.6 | 123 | 158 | 132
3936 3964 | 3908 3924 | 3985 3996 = 2.8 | 154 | 140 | 158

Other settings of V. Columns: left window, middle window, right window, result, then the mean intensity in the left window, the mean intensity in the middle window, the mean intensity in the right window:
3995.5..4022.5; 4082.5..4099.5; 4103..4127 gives 0.4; 158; 145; 145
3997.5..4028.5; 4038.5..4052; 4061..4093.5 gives 0.0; 159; 155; 150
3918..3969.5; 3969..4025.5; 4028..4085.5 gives -4.1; 124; 148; 153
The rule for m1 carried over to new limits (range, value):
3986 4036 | 158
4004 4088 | 155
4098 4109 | 116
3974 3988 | 148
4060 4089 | 150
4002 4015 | 160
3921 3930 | 140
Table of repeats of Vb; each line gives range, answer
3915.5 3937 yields 117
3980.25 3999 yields 155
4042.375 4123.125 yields 146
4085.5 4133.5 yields 142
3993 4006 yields 155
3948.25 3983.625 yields 124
